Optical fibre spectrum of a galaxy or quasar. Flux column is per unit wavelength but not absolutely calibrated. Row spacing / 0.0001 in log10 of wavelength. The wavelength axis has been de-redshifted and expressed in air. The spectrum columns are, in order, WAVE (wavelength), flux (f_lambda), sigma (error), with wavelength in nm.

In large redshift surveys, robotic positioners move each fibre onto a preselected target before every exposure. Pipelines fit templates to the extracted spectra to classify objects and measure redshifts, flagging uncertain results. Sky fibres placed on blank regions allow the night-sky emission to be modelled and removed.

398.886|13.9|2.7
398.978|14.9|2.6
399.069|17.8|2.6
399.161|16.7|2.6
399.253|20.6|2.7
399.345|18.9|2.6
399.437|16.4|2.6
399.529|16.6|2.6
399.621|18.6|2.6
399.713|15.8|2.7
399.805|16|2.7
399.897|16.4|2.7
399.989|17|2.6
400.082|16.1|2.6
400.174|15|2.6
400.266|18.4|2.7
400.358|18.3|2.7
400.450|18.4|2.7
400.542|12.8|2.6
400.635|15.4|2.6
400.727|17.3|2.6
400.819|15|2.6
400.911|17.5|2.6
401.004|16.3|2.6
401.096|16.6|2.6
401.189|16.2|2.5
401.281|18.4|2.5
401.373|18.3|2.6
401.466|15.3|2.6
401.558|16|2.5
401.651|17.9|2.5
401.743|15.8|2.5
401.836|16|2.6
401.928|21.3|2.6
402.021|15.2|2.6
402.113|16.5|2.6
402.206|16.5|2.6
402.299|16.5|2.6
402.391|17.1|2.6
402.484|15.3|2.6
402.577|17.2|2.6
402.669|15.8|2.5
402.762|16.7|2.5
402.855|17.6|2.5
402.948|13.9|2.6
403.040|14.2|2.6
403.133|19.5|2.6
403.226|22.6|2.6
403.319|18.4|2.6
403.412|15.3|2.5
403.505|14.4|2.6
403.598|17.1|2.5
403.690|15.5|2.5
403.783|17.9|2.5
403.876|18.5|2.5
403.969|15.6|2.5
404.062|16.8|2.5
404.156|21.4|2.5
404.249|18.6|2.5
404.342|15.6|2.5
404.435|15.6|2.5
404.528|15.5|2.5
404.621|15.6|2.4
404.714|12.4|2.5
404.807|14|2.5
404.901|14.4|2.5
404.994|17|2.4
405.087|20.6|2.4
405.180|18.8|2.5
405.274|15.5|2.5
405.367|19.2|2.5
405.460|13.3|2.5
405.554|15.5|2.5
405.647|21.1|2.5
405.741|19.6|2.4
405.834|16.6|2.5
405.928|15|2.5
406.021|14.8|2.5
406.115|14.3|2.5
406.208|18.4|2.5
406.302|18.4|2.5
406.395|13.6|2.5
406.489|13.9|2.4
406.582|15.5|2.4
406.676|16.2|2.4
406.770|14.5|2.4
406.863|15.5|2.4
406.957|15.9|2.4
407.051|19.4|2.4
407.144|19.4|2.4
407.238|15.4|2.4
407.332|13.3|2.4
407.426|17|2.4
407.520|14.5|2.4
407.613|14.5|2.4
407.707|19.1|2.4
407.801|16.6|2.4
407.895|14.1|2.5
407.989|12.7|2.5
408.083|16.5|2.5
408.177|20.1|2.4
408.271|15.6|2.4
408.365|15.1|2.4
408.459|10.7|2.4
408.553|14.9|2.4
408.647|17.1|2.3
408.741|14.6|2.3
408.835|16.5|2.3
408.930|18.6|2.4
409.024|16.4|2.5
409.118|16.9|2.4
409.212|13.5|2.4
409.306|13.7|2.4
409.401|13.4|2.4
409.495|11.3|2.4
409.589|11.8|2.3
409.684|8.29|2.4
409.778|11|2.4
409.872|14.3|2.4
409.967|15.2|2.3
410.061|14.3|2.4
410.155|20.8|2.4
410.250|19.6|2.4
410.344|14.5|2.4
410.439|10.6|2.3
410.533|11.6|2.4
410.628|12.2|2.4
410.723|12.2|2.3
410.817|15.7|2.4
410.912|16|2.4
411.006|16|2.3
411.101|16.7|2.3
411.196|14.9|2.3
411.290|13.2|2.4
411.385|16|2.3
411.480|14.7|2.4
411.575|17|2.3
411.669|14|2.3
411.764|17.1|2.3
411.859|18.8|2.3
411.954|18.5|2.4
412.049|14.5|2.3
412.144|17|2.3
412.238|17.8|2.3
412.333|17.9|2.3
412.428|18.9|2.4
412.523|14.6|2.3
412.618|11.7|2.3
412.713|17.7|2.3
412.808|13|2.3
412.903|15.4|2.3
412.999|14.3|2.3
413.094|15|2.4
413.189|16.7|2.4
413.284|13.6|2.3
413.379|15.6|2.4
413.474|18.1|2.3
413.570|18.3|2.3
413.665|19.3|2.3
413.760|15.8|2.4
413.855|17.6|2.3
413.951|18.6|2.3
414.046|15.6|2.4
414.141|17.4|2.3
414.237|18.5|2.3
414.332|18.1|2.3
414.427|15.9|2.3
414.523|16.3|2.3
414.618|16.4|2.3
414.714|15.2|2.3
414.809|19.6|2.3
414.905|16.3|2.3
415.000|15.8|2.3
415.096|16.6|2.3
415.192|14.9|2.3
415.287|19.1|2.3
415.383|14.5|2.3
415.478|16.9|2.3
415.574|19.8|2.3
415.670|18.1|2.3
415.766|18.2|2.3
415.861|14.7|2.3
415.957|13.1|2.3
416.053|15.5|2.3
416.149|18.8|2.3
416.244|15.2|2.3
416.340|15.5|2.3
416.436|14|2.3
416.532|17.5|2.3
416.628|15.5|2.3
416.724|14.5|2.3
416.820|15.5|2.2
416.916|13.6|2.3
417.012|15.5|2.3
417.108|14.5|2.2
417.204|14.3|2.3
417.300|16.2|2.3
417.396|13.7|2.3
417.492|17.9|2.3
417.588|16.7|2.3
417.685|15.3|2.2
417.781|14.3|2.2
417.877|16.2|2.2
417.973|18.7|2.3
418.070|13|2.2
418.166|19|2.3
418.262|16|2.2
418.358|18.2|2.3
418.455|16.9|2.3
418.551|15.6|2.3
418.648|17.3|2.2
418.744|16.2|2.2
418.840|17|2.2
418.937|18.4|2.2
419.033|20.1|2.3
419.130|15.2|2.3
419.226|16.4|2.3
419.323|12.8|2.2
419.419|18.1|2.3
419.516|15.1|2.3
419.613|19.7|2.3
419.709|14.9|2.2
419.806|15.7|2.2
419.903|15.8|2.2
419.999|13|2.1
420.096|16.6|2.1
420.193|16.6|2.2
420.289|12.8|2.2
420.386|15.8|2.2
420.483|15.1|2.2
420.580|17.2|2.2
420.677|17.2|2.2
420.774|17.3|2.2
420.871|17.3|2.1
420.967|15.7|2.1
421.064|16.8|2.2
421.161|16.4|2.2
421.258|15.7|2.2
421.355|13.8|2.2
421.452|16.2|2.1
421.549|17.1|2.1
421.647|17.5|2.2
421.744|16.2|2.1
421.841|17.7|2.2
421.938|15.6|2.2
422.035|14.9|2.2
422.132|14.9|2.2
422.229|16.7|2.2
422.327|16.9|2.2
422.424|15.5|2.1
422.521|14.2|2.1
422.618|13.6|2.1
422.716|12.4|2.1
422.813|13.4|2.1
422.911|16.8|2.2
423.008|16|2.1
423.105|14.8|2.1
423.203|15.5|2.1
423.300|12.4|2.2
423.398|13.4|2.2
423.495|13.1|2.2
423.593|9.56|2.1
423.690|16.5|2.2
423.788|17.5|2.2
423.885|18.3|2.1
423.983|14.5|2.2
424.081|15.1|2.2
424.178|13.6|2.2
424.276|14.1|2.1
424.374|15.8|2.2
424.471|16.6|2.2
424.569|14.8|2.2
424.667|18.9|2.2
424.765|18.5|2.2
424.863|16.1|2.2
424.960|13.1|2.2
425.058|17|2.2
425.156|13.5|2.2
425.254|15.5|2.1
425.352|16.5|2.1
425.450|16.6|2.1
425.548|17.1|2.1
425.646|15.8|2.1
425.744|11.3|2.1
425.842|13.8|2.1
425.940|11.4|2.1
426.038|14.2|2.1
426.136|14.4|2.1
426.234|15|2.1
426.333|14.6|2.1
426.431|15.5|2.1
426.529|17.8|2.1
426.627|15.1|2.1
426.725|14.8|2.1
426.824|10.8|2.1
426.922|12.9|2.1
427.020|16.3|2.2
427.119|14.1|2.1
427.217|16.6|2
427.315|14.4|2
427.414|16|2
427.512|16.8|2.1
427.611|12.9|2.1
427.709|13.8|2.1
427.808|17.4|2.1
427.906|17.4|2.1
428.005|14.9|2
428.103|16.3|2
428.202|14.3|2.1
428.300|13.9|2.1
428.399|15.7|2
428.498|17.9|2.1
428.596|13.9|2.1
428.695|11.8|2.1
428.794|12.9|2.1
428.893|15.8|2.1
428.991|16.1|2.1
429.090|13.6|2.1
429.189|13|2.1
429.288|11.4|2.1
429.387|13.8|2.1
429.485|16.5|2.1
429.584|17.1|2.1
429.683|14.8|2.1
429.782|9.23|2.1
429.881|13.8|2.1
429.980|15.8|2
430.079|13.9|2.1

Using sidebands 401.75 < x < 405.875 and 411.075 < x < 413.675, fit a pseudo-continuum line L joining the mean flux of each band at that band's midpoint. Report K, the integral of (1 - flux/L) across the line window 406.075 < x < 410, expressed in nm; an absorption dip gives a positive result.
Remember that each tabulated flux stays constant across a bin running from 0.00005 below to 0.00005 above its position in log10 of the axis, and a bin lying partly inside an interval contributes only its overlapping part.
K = 0.303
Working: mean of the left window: 16.8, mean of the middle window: 15.2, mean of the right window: 16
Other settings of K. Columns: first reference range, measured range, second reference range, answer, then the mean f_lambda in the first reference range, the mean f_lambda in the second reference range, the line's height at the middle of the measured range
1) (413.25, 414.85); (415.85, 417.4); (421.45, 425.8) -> 0.13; 17.1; 15.3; 16.6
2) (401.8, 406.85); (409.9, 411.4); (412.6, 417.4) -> 0.13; 16.6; 16.2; 16.3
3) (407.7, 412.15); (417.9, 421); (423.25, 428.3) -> -0.28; 15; 15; 15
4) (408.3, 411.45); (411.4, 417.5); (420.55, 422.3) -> -0.41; 14.5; 16.3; 15.2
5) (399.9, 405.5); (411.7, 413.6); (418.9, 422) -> 0.03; 16.7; 16.2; 16.4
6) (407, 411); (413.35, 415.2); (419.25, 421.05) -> -0.19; 15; 16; 15.4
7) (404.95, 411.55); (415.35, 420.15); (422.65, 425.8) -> -0.27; 15.5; 15.1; 15.3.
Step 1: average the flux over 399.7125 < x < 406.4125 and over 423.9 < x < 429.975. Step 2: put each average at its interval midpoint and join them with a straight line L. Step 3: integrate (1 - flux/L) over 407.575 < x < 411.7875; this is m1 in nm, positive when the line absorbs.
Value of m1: 0.34 nm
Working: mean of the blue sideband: 16.7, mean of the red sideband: 14.9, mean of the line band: 14.9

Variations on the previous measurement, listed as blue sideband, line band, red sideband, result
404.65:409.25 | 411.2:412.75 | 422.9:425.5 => -0.03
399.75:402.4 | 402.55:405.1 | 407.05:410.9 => -0.09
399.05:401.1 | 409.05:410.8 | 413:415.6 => 0.33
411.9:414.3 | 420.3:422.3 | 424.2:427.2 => -0.08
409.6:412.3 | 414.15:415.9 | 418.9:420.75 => -0.16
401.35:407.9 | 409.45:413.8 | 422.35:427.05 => 0.19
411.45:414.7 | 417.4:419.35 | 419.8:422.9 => -0.07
